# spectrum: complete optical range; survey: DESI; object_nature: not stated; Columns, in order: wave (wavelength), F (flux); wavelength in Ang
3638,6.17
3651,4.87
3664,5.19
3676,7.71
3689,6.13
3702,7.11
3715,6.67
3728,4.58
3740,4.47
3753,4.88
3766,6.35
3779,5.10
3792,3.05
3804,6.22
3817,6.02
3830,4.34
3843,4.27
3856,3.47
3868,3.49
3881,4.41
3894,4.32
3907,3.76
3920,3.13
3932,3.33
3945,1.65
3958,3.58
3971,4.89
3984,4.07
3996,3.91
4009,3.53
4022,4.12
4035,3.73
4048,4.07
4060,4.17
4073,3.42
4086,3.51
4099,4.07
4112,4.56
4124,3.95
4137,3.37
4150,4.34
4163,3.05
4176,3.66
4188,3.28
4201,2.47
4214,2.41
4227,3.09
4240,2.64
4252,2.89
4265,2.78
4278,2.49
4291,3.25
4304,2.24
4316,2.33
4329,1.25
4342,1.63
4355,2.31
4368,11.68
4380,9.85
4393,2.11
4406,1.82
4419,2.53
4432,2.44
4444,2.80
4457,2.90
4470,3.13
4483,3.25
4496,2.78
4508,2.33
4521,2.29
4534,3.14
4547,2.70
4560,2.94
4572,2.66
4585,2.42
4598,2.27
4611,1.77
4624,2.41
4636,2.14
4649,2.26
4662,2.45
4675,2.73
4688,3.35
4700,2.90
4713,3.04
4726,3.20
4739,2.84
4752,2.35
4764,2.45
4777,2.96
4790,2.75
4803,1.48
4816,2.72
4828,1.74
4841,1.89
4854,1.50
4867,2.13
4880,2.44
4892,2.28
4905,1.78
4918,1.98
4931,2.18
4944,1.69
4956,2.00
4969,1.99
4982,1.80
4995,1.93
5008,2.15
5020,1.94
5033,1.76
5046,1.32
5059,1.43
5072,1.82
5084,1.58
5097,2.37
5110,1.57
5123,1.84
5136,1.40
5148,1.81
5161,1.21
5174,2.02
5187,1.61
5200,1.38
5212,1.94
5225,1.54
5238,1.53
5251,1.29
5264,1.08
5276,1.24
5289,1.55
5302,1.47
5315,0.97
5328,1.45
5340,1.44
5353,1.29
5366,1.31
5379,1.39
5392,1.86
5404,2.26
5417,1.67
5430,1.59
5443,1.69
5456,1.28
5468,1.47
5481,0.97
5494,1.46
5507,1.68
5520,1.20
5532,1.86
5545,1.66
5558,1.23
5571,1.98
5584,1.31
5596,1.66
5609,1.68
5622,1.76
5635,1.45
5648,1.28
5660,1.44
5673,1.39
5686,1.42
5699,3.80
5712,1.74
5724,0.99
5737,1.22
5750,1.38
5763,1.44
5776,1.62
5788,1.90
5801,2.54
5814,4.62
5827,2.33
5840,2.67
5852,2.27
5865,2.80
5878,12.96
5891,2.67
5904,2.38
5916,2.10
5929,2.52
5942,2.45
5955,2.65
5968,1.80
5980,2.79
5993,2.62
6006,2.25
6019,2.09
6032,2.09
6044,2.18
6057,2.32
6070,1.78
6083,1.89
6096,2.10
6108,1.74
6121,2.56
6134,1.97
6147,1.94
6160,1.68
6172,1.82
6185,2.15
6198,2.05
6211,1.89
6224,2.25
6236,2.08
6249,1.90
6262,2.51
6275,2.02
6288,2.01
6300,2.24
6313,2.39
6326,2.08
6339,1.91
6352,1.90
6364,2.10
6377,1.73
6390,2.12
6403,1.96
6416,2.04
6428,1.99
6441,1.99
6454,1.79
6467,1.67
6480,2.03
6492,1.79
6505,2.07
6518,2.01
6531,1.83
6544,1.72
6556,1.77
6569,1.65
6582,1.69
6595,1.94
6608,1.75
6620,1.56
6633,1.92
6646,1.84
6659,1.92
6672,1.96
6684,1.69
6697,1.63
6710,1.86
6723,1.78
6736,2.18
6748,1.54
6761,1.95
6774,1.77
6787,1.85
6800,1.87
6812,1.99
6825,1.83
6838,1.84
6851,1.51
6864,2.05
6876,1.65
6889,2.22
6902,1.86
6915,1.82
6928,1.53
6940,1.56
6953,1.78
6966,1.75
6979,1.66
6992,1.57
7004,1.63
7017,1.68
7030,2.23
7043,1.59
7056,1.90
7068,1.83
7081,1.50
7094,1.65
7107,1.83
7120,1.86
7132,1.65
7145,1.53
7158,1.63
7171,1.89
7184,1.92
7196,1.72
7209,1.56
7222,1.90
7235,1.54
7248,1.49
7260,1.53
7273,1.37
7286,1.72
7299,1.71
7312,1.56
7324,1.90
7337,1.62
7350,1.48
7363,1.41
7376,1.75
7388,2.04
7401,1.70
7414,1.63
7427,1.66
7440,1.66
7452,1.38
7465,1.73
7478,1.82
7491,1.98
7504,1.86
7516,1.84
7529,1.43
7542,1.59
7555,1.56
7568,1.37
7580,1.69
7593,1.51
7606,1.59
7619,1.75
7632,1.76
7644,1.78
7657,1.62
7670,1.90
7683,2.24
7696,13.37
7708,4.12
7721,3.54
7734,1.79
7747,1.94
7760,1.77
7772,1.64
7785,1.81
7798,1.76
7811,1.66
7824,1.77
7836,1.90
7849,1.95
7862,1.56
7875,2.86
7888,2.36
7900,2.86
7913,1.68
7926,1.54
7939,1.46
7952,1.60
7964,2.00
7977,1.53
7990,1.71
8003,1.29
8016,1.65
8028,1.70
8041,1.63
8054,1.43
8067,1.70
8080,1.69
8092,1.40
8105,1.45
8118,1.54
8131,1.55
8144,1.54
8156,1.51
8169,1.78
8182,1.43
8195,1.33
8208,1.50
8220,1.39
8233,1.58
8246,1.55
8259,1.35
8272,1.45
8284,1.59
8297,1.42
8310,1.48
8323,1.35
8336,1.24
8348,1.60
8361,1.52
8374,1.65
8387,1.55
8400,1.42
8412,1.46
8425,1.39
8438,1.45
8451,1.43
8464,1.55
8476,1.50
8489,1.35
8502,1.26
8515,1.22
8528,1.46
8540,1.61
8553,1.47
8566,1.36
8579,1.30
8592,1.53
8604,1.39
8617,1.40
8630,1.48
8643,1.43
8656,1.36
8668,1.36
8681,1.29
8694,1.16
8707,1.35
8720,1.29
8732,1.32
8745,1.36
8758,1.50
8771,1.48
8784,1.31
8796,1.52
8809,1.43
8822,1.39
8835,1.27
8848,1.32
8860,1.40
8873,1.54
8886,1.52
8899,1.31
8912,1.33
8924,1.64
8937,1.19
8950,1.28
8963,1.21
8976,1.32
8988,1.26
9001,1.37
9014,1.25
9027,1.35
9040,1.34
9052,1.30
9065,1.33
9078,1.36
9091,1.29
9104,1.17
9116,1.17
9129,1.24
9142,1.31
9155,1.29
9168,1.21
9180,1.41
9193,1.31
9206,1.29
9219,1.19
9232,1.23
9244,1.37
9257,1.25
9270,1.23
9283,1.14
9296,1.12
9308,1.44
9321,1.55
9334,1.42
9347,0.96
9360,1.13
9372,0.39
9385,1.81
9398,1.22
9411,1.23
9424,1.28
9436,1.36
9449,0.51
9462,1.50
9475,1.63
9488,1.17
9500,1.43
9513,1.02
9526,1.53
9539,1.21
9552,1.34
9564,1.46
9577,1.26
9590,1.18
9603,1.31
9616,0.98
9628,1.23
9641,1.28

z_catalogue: 0.17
